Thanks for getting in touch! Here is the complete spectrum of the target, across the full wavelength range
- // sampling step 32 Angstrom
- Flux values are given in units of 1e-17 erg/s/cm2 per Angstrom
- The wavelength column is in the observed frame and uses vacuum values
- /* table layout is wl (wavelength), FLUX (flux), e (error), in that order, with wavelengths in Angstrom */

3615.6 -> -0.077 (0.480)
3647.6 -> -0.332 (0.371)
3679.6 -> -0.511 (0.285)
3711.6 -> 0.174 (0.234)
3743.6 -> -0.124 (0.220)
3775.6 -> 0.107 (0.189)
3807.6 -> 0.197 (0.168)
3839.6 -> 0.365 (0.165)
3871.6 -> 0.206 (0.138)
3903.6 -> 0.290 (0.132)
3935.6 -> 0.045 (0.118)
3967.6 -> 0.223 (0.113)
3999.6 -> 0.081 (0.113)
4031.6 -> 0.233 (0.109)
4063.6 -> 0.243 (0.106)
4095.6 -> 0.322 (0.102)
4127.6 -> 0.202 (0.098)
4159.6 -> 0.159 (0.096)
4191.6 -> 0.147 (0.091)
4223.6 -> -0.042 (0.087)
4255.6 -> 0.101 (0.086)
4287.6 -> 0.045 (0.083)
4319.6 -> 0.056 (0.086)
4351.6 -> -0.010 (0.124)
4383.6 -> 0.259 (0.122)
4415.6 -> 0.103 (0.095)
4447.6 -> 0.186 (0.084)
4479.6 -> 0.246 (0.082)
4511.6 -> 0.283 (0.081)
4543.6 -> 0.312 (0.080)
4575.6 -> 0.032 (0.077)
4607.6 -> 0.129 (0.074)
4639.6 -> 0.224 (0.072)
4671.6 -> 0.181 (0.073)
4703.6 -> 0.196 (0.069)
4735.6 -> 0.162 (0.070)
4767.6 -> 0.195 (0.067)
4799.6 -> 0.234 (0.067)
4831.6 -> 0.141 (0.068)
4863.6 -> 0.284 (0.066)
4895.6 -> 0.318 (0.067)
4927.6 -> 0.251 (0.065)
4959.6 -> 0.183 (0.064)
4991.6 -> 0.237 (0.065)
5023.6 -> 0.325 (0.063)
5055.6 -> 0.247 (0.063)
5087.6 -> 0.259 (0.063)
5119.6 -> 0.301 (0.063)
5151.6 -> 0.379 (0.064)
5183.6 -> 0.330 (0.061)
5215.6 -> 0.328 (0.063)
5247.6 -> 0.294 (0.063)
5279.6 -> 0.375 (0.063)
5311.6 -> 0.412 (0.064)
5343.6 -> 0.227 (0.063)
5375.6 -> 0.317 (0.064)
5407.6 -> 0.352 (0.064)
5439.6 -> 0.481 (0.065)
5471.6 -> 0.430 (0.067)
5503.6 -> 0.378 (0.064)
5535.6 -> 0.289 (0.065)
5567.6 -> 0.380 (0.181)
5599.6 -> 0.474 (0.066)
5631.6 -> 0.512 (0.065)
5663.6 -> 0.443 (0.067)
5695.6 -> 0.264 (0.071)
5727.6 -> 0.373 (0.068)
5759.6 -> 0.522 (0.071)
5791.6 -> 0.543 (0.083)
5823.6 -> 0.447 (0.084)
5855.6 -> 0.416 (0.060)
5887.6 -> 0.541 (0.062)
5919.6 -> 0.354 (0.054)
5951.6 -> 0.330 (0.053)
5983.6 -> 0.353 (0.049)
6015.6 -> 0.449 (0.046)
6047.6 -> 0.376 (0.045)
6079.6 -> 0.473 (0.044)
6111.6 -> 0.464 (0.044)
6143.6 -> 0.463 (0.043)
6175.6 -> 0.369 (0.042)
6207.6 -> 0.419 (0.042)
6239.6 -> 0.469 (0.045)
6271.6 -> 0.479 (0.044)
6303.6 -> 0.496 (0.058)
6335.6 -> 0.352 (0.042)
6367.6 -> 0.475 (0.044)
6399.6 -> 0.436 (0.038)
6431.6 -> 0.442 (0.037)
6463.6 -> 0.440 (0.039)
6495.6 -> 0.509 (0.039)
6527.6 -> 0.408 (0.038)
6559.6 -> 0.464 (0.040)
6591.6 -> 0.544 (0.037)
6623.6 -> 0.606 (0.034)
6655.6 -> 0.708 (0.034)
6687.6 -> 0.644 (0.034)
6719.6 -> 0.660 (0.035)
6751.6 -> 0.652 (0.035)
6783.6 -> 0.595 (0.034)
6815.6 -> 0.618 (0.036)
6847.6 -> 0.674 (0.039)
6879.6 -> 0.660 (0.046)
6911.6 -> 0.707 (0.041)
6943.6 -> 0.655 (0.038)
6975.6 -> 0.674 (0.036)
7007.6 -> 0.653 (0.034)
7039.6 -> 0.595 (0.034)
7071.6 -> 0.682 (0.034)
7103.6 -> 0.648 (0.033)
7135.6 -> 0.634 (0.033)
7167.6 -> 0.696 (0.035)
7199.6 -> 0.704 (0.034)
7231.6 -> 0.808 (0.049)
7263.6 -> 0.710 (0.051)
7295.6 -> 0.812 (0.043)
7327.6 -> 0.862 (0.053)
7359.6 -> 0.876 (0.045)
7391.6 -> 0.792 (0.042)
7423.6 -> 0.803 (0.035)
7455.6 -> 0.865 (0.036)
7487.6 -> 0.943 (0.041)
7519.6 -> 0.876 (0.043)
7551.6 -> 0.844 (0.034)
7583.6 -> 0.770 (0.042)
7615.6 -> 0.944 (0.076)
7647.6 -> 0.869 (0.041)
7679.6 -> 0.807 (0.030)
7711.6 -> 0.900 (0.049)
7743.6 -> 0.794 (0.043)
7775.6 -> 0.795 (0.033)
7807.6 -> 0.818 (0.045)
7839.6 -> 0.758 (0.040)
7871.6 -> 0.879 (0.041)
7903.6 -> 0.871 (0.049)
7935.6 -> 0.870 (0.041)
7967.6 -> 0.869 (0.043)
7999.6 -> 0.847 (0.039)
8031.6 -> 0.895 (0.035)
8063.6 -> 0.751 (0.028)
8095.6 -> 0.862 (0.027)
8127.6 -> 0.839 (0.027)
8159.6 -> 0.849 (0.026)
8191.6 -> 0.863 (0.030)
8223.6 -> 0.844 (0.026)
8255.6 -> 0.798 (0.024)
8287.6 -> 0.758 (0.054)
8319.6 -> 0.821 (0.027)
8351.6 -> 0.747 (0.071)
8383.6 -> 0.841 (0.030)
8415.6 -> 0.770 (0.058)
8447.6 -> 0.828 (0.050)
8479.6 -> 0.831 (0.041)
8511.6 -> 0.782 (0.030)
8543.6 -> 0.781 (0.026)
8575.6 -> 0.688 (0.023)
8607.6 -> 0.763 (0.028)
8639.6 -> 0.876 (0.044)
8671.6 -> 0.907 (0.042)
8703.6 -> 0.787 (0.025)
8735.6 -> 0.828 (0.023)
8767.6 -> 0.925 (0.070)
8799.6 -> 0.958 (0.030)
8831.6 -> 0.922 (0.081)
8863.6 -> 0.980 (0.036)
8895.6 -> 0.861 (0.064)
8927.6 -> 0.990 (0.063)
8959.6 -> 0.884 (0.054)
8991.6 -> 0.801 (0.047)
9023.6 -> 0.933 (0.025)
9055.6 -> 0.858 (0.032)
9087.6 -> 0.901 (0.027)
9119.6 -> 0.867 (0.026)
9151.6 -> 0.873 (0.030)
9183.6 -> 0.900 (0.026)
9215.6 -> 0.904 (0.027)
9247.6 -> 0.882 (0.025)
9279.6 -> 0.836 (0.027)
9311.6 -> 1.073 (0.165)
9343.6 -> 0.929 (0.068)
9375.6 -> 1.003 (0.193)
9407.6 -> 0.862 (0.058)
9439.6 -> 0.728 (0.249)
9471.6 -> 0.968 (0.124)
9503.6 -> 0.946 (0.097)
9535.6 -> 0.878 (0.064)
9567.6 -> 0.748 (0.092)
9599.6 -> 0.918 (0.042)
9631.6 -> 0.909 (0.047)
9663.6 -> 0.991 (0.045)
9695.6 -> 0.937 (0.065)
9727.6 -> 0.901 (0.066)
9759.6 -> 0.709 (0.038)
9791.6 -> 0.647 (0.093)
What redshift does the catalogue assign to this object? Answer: 0.66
